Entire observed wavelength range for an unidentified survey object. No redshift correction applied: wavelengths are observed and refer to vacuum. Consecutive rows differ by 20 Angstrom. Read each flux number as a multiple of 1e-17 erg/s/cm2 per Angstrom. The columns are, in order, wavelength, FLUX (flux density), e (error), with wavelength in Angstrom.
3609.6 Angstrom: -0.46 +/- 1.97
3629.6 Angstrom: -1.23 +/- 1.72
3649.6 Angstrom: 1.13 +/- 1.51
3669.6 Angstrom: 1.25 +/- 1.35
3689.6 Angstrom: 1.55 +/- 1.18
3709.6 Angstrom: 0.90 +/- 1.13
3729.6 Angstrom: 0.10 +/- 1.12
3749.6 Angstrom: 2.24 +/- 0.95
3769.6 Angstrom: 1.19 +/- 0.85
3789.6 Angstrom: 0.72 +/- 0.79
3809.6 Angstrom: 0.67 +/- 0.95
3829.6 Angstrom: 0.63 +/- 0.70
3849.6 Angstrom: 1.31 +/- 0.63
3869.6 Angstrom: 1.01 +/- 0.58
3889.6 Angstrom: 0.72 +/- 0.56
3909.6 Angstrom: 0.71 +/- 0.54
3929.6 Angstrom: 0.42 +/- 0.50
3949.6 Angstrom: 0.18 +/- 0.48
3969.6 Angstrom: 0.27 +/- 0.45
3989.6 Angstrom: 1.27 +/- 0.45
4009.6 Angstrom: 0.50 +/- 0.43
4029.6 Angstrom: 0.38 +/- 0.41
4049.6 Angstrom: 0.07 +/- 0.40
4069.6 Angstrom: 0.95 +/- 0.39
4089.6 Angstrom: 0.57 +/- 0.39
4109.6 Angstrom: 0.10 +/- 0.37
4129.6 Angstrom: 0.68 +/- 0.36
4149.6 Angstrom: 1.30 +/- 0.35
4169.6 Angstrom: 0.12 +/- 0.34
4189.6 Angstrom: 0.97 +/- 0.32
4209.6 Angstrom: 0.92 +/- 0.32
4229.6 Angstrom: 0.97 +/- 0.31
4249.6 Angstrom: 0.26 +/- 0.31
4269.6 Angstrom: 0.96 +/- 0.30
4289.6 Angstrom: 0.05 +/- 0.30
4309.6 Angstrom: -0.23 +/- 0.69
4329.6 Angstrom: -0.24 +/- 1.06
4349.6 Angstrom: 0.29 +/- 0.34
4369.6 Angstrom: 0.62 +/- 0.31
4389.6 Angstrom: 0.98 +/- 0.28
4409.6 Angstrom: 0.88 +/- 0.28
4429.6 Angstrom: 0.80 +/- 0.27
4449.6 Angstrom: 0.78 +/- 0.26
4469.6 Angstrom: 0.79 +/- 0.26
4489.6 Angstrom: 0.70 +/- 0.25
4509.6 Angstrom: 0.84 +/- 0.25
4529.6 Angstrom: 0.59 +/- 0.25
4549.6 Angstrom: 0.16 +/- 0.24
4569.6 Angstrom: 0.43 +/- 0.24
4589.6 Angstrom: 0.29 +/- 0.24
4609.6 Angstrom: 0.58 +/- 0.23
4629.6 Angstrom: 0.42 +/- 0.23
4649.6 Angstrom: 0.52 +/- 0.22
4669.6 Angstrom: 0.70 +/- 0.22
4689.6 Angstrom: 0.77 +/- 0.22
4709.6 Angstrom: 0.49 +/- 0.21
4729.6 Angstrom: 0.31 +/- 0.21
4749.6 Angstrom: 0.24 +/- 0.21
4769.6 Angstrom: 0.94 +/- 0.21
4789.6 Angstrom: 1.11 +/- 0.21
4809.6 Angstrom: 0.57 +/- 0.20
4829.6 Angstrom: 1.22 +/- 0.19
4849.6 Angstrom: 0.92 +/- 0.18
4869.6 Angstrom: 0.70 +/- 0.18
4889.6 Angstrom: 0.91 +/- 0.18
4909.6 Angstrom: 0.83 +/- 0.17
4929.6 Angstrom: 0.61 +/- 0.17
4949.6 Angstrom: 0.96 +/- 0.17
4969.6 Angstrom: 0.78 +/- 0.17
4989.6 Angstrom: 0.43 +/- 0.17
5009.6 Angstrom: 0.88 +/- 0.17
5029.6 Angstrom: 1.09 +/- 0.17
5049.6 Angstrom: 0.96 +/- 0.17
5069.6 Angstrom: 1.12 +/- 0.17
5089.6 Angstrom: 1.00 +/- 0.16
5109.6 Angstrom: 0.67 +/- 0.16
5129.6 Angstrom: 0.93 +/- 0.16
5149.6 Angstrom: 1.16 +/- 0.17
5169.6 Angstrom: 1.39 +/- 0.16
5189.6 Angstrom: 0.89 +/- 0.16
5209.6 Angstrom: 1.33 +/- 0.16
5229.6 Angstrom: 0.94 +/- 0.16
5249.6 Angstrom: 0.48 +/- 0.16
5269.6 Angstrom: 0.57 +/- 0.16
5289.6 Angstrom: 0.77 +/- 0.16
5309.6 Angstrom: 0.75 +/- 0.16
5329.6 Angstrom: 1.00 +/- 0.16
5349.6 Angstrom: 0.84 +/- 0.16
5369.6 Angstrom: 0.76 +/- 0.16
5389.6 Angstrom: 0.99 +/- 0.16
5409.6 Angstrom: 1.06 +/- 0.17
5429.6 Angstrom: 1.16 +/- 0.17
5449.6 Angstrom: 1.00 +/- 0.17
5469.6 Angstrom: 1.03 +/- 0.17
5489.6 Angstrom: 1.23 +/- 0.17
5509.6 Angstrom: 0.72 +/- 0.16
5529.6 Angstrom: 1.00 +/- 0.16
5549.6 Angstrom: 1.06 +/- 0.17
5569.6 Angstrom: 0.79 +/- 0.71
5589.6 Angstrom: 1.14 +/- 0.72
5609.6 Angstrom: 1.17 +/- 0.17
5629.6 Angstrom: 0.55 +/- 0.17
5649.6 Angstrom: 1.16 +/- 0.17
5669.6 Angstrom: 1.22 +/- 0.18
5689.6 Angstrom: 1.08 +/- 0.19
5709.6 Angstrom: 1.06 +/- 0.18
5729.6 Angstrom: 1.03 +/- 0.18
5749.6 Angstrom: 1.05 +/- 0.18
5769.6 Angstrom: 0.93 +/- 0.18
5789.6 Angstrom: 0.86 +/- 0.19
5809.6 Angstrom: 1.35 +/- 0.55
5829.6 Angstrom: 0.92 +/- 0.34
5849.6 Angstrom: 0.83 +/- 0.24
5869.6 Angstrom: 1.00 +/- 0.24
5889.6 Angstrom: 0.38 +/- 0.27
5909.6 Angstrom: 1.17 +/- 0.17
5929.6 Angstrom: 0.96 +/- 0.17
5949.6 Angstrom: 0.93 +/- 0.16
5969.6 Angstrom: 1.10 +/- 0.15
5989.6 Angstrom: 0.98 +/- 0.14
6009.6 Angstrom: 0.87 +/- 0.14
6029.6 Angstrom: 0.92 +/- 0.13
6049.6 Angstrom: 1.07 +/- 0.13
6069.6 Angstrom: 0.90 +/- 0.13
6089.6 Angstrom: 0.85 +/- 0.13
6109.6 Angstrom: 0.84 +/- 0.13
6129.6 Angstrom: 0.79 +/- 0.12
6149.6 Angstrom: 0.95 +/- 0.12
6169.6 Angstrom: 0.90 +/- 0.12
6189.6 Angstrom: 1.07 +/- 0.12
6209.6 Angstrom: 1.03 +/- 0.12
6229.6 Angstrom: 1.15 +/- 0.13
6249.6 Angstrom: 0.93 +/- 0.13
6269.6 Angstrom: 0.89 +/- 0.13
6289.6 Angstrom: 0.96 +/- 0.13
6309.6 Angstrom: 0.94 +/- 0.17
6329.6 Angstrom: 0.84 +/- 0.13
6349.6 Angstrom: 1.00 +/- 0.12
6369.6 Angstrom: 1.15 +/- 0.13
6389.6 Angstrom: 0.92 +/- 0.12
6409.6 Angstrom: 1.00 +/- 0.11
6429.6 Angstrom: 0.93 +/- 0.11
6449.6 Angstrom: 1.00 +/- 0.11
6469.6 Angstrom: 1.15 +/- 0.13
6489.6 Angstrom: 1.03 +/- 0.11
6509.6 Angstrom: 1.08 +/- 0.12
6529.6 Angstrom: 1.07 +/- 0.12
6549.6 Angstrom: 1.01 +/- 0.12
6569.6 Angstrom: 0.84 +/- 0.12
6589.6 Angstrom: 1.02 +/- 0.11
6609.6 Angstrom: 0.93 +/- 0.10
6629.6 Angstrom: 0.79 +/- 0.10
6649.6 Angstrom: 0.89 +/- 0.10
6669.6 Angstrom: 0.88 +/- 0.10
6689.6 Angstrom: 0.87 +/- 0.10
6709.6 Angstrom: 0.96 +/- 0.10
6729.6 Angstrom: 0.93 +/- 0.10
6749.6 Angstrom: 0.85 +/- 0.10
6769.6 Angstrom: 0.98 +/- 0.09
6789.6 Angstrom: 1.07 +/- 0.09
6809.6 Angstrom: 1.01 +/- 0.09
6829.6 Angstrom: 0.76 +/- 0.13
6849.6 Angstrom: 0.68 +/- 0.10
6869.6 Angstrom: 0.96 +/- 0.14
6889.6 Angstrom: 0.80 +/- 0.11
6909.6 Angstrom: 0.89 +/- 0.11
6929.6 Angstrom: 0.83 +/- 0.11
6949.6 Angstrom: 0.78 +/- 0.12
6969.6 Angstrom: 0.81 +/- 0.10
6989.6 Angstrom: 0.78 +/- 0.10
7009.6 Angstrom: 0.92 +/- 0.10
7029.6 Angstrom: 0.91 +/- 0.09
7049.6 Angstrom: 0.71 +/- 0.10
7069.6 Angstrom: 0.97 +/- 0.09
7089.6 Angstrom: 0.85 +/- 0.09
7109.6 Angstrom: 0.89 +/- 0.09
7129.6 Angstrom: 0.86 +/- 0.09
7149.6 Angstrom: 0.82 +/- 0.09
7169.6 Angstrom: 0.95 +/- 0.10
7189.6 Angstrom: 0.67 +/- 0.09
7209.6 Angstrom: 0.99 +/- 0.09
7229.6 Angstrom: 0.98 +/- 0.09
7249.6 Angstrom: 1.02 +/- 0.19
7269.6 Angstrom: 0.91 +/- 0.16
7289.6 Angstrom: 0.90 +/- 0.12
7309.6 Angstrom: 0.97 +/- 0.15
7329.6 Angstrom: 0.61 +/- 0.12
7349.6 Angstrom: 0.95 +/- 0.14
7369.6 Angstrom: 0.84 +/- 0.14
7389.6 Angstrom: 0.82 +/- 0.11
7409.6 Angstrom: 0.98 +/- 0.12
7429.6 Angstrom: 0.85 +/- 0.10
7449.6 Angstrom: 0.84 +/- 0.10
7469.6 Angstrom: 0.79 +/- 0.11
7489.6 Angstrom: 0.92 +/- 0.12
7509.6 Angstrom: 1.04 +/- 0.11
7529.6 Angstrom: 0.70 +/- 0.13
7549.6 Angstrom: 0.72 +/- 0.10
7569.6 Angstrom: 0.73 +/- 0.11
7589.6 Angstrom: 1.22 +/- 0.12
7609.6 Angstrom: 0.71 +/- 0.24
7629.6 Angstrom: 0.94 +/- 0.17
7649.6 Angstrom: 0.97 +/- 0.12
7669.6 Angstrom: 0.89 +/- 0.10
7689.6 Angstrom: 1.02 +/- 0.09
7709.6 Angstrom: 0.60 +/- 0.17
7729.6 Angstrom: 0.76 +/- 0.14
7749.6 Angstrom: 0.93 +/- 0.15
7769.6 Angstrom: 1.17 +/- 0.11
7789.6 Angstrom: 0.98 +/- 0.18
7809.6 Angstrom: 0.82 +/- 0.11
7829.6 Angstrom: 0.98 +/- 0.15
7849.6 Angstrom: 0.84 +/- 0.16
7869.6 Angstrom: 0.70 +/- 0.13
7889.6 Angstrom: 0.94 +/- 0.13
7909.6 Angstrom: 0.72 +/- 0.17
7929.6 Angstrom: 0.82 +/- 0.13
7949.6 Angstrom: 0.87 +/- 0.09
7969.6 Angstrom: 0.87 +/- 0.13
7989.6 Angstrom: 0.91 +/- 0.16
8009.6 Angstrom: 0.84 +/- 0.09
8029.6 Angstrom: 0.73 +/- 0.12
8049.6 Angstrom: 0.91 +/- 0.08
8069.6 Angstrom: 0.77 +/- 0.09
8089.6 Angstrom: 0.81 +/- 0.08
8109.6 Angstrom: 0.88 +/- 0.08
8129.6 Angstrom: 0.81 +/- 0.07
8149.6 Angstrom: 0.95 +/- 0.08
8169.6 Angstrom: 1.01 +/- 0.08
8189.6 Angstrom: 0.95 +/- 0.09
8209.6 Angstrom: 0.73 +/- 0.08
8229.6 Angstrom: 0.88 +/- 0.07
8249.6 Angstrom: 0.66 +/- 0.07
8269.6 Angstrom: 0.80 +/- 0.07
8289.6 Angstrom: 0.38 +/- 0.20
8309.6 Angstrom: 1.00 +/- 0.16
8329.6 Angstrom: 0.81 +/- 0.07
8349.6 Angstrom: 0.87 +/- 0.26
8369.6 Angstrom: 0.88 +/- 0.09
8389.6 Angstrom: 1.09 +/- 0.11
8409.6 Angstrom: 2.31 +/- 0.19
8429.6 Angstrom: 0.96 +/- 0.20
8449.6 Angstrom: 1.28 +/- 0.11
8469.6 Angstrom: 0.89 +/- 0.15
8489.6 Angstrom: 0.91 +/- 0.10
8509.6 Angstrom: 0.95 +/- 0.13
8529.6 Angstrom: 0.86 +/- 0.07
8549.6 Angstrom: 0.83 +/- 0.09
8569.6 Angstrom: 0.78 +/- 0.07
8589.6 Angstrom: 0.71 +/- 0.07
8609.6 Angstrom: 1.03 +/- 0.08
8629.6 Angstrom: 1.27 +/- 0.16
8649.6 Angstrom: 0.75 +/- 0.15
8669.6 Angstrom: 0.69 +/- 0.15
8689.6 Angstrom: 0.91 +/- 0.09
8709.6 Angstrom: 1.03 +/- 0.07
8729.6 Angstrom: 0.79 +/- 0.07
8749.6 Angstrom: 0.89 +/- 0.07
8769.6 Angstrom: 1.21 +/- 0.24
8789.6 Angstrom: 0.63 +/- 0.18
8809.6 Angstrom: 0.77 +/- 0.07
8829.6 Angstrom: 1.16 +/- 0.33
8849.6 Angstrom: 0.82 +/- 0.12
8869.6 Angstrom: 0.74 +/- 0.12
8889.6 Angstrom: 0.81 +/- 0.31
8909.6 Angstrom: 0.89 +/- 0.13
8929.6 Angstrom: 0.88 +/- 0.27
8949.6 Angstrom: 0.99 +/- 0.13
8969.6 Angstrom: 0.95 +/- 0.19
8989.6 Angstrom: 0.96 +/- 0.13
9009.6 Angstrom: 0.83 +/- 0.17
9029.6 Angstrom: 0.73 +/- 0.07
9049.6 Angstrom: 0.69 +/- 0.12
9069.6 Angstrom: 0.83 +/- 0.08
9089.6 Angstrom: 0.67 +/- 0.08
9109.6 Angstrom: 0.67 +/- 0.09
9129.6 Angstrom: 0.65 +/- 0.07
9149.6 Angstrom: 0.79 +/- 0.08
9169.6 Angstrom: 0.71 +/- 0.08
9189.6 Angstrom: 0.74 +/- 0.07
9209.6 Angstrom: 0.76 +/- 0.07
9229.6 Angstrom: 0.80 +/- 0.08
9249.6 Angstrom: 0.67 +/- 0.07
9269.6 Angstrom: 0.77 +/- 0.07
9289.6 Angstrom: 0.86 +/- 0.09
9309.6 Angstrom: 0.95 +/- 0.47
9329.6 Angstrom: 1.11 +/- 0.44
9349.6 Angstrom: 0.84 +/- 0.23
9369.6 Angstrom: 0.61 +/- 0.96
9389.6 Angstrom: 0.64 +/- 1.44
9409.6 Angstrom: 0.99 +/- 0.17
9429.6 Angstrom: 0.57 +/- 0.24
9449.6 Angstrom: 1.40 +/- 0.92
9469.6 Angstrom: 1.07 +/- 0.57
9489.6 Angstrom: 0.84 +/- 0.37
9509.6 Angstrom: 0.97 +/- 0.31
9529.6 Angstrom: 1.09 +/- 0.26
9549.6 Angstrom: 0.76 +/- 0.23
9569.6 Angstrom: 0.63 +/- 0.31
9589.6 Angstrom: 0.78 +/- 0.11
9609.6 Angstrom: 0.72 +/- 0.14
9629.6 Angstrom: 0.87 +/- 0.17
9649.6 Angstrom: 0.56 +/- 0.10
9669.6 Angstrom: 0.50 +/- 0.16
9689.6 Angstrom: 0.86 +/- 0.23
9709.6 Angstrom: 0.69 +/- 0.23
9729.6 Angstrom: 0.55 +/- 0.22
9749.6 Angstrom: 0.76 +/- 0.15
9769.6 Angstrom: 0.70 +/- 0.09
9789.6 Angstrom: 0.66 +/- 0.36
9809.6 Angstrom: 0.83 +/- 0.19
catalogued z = 0.282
